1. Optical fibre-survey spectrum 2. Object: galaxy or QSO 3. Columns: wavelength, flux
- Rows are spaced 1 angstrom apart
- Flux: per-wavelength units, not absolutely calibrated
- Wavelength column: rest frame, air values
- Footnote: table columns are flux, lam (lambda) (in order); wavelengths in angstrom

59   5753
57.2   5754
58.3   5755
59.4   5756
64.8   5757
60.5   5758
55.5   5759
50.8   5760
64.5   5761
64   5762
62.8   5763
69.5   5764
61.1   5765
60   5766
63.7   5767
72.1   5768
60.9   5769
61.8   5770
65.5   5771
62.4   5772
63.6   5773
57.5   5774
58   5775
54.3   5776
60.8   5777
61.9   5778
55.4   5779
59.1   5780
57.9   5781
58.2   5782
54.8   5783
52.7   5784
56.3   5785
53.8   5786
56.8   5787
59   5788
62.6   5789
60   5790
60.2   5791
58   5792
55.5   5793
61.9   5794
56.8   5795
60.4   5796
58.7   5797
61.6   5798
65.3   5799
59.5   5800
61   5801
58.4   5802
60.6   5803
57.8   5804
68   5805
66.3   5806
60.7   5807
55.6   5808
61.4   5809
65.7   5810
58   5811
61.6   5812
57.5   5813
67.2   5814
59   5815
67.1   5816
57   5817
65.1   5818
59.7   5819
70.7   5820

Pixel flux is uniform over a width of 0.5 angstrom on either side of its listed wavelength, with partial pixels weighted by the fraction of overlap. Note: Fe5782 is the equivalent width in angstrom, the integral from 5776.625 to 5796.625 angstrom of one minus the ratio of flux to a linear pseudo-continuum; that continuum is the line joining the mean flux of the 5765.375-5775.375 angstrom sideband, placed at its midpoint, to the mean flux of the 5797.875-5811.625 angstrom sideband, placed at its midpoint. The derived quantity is 1.3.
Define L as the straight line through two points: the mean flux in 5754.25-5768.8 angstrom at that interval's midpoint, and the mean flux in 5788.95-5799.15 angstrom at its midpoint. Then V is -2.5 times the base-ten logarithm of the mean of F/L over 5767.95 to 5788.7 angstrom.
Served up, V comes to 0.034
